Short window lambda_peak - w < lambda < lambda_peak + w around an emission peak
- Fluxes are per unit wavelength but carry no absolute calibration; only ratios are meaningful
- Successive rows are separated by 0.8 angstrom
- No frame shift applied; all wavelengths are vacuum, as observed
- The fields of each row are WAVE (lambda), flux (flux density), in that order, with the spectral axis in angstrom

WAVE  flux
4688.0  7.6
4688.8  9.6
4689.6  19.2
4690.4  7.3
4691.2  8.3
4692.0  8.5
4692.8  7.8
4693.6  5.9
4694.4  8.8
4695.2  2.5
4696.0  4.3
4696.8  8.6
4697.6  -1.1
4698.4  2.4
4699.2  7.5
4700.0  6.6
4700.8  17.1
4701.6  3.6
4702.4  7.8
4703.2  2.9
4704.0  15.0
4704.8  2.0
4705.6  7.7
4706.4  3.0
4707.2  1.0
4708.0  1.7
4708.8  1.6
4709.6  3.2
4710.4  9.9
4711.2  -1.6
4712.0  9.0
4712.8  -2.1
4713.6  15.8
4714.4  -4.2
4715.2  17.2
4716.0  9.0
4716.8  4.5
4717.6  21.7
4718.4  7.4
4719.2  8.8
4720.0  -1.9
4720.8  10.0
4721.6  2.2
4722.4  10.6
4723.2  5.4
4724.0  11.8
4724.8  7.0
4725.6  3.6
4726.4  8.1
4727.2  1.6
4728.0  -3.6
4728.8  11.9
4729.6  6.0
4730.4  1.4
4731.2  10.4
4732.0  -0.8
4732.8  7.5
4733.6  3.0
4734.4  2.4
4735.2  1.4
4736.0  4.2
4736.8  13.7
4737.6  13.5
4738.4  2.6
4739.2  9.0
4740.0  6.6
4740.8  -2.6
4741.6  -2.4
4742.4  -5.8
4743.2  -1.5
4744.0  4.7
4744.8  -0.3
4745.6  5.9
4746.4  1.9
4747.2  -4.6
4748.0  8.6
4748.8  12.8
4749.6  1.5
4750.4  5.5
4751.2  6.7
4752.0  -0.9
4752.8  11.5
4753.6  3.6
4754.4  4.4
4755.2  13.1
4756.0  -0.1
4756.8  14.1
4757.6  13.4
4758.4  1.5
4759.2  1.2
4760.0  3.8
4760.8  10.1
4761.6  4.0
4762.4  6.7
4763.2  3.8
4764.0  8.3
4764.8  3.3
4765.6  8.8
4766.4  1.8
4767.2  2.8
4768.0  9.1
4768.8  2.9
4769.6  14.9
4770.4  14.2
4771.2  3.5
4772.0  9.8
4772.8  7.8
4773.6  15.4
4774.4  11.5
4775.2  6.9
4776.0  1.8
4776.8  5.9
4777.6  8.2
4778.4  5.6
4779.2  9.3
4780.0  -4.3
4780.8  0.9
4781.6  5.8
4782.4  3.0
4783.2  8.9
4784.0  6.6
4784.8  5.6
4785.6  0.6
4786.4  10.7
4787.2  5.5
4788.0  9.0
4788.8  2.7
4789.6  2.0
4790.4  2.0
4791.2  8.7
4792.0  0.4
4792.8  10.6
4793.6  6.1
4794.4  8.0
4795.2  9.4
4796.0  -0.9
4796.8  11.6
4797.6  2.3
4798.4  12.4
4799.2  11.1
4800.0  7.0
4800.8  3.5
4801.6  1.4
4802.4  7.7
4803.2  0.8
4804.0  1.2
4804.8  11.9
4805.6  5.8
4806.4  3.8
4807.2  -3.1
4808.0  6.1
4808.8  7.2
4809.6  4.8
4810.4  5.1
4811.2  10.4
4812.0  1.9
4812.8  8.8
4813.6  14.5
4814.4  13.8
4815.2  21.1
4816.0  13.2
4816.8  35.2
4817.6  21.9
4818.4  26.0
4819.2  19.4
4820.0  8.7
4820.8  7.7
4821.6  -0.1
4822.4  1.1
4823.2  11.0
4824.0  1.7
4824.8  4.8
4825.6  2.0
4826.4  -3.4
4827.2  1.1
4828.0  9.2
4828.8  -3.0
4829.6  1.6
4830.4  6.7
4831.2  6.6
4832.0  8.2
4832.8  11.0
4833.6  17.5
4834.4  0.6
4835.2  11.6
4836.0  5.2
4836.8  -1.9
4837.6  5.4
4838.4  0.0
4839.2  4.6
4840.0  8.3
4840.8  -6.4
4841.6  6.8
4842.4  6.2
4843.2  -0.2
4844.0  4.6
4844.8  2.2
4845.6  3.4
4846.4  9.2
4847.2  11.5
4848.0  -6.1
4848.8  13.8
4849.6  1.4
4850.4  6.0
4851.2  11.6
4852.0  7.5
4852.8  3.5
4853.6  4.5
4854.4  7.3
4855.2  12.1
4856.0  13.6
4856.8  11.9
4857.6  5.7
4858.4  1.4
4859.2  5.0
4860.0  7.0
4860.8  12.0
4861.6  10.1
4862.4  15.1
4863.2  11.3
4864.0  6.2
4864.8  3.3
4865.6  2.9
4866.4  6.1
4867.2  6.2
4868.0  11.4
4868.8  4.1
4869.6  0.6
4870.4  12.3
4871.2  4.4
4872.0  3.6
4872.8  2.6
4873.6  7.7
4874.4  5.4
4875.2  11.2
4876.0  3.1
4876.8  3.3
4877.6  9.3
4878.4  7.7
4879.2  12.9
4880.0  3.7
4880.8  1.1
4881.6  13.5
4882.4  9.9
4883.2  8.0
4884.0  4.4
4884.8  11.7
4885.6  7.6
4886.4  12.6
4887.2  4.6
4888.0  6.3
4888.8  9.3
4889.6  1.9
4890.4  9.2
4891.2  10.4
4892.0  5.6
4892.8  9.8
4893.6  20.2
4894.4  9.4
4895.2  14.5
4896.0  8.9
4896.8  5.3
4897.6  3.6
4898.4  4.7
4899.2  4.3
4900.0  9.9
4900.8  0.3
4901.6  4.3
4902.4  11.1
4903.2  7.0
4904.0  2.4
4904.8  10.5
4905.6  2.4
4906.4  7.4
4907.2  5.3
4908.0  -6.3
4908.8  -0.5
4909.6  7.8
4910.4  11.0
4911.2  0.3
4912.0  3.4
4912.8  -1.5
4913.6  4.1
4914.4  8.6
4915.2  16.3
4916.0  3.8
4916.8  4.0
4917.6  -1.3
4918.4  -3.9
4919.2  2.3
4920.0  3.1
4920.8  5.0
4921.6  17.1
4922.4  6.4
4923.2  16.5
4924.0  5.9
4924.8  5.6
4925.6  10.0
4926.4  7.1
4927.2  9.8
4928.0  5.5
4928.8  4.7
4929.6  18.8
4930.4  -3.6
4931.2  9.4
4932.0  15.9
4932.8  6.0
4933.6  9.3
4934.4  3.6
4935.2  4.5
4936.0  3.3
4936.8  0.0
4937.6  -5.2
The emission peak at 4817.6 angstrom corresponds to [O II]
